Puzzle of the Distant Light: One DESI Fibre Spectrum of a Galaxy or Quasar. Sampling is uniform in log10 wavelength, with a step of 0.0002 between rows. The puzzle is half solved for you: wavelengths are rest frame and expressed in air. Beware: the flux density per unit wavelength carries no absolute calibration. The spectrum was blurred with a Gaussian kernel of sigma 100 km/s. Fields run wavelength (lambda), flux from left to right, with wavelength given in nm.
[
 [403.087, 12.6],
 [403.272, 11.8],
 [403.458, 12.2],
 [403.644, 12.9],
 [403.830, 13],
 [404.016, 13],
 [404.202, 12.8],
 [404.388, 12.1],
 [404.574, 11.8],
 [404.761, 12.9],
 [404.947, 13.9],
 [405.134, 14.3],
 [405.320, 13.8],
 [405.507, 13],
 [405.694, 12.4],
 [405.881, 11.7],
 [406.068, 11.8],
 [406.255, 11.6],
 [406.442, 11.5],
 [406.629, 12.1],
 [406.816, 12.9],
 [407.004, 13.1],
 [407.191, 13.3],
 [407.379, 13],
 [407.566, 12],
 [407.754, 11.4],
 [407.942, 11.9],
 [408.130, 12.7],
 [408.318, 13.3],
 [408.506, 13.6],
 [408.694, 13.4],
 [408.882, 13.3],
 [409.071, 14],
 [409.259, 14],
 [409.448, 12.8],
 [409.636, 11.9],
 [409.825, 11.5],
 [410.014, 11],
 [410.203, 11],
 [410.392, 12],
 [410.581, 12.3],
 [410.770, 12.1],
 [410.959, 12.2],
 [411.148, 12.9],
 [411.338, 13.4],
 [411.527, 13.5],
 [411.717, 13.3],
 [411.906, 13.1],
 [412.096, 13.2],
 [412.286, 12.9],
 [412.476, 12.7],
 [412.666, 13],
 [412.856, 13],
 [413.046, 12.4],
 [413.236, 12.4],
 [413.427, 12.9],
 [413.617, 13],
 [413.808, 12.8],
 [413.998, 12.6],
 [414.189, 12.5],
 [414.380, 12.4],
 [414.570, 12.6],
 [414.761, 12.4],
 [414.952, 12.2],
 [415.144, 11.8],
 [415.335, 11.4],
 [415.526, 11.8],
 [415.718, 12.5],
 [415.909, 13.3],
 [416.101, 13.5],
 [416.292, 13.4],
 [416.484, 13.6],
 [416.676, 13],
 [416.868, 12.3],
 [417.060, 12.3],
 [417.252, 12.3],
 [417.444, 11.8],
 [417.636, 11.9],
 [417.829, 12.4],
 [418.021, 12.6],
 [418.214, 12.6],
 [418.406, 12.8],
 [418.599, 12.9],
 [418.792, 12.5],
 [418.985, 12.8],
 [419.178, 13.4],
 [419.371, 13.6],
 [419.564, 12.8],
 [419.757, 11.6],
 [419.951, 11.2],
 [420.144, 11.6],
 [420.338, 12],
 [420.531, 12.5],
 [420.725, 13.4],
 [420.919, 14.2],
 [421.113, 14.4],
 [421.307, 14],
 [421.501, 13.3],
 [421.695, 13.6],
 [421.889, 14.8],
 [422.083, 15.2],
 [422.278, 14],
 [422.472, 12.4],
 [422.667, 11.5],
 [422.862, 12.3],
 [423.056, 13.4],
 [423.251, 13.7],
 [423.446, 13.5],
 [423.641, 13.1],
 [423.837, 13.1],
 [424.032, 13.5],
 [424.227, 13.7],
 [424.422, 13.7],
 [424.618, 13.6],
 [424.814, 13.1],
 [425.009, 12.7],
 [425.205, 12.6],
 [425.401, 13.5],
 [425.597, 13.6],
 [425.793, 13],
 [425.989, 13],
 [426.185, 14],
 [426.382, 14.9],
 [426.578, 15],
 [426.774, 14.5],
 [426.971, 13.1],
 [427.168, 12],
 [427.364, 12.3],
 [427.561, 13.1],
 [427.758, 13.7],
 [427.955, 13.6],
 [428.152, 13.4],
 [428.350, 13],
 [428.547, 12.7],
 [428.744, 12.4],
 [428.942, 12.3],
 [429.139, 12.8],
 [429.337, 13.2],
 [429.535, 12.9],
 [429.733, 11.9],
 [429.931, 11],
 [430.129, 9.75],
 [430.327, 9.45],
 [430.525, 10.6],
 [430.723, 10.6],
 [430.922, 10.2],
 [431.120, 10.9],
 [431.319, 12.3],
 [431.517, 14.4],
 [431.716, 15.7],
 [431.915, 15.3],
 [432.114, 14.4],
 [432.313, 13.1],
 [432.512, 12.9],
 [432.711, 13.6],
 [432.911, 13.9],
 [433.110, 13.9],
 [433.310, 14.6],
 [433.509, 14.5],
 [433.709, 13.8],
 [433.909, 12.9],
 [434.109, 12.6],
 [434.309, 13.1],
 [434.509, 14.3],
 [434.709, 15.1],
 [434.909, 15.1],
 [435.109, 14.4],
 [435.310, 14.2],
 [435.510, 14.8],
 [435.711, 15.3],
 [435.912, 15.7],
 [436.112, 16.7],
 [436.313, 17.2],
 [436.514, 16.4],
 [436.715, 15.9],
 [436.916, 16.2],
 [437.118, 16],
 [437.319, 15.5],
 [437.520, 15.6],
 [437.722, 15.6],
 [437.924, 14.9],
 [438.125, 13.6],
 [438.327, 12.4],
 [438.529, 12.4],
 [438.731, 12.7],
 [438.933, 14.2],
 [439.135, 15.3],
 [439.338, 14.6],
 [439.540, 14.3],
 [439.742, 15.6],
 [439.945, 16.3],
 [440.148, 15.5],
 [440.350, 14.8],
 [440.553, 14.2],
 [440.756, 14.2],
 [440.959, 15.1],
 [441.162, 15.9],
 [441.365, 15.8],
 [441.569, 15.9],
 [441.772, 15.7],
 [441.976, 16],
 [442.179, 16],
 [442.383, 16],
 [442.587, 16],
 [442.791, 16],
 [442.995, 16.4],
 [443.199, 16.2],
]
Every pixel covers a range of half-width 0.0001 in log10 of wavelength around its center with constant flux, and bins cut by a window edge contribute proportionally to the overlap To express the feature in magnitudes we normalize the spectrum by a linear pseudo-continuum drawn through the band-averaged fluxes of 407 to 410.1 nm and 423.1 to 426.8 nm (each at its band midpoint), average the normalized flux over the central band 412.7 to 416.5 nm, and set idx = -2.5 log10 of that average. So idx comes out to 0.03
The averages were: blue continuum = 12.7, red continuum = 13.5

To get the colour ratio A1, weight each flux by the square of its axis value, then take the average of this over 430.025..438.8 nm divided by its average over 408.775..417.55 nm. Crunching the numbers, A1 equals 1.22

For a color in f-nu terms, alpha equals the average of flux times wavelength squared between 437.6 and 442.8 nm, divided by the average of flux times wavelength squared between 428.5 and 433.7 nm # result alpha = 1.2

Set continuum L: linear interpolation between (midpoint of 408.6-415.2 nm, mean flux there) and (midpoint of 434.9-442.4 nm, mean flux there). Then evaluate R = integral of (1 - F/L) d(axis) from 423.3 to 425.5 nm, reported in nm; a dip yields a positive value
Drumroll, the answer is 0.08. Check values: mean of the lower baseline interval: 12.6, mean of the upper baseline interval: 15.1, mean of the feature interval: 13.3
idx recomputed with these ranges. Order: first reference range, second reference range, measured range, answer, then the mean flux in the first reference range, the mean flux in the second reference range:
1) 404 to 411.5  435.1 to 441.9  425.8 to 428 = 0.05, 12.6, 15.1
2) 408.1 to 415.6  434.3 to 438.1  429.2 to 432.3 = 0.21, 12.6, 15.4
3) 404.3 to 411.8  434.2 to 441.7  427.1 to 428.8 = 0.10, 12.6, 15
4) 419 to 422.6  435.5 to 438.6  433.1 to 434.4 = 0.10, 13.2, 15.3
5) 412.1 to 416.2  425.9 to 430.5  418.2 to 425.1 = -0.04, 12.6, 12.7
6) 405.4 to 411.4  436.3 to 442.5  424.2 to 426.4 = 0.04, 12.5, 15.1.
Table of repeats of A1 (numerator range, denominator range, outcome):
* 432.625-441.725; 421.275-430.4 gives 1.19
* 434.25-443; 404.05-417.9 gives 1.37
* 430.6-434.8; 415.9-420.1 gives 1.14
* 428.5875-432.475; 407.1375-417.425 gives 1.06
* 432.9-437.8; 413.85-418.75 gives 1.31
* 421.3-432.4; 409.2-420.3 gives 1.10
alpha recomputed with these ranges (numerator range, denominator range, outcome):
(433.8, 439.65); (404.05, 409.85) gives 1.33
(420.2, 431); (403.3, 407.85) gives 1.13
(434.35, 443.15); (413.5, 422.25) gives 1.31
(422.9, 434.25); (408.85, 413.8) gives 1.12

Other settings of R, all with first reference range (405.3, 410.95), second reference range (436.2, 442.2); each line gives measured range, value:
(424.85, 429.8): 0.32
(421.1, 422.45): -0.04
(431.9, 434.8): 0.16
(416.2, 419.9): 0.18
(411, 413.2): -0.03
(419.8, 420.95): 0.10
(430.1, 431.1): 0.29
